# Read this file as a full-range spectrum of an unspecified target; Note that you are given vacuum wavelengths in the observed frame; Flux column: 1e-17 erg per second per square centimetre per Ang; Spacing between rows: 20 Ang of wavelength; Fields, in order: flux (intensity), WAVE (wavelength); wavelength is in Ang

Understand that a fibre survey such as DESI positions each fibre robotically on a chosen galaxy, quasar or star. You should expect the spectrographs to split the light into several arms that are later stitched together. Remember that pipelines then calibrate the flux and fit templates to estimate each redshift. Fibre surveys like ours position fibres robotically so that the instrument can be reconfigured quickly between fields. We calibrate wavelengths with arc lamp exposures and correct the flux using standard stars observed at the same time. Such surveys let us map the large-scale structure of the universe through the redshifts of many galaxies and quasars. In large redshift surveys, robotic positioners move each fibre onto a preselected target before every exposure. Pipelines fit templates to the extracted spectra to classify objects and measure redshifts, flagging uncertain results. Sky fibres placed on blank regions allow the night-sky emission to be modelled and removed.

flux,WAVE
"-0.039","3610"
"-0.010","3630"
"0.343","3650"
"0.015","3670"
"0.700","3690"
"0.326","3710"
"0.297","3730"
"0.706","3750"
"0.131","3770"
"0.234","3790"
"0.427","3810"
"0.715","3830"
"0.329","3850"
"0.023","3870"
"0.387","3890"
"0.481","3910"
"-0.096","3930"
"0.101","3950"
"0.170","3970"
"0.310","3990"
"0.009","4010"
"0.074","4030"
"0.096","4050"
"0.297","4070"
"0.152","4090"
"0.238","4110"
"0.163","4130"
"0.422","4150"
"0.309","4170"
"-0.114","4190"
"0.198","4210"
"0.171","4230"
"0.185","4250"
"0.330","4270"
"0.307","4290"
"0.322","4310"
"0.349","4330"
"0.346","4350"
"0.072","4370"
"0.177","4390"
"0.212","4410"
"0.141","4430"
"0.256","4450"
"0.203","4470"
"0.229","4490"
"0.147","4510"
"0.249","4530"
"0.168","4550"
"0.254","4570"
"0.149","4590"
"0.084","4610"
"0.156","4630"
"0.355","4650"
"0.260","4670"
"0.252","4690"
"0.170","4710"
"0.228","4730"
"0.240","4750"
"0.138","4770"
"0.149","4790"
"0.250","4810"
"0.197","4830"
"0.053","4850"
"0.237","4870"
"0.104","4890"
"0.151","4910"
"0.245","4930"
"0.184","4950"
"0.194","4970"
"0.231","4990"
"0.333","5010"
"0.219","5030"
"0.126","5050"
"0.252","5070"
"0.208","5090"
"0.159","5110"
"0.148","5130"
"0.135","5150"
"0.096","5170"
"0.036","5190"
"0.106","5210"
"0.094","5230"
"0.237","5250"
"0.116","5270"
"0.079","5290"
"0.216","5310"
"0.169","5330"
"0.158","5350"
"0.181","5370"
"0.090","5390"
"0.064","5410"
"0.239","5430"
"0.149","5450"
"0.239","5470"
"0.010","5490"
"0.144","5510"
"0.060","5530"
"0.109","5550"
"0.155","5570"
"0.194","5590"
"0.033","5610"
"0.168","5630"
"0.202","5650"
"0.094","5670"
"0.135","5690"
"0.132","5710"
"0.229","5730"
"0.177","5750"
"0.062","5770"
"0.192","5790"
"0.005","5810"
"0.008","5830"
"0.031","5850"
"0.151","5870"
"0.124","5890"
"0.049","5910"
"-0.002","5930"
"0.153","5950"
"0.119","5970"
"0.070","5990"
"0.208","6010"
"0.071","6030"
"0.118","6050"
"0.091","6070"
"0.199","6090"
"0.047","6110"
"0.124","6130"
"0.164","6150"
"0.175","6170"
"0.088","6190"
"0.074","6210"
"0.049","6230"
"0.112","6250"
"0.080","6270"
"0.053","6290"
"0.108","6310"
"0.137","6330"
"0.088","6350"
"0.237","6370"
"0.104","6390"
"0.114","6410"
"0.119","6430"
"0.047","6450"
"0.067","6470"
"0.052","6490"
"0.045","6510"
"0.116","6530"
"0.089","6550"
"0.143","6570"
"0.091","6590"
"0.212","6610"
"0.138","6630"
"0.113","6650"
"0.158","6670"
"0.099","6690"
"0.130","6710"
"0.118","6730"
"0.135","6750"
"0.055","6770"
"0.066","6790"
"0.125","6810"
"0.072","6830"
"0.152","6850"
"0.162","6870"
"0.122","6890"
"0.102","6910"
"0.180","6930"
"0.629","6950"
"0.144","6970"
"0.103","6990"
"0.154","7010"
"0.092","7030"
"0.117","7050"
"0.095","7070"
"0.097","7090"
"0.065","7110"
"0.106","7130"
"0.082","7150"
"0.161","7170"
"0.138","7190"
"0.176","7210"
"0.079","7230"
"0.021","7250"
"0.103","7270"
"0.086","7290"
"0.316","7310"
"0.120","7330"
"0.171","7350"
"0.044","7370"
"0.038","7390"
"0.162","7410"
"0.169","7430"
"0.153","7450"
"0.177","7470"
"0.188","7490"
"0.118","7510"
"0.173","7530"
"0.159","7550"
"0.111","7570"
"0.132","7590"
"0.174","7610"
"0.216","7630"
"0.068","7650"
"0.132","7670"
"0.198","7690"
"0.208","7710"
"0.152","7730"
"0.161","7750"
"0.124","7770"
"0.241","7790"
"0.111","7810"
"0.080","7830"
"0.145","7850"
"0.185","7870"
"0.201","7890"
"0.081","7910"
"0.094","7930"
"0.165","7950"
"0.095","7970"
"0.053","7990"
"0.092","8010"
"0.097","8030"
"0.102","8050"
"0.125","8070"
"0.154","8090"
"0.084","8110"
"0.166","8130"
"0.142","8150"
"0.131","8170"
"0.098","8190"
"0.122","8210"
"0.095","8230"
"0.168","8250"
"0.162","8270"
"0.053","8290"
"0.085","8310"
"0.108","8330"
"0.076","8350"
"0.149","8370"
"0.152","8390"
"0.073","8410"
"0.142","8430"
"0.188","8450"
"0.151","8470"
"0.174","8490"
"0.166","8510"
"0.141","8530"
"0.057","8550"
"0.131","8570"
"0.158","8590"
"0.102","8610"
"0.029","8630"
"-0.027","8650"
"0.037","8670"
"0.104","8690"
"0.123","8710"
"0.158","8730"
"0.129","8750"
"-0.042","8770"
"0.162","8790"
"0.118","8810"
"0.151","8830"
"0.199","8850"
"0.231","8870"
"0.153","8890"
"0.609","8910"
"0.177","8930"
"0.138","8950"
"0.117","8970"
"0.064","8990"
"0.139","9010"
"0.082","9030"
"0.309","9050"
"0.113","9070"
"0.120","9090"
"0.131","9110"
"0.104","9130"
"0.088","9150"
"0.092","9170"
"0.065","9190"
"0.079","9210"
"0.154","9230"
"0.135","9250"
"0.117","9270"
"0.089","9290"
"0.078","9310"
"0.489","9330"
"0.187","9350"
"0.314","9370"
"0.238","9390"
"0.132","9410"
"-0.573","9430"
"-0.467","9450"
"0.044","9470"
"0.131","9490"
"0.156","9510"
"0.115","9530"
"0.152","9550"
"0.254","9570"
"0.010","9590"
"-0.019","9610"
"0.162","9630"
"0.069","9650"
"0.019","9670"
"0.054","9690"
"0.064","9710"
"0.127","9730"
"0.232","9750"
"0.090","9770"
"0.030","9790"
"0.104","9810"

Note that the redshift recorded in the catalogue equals 0.86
